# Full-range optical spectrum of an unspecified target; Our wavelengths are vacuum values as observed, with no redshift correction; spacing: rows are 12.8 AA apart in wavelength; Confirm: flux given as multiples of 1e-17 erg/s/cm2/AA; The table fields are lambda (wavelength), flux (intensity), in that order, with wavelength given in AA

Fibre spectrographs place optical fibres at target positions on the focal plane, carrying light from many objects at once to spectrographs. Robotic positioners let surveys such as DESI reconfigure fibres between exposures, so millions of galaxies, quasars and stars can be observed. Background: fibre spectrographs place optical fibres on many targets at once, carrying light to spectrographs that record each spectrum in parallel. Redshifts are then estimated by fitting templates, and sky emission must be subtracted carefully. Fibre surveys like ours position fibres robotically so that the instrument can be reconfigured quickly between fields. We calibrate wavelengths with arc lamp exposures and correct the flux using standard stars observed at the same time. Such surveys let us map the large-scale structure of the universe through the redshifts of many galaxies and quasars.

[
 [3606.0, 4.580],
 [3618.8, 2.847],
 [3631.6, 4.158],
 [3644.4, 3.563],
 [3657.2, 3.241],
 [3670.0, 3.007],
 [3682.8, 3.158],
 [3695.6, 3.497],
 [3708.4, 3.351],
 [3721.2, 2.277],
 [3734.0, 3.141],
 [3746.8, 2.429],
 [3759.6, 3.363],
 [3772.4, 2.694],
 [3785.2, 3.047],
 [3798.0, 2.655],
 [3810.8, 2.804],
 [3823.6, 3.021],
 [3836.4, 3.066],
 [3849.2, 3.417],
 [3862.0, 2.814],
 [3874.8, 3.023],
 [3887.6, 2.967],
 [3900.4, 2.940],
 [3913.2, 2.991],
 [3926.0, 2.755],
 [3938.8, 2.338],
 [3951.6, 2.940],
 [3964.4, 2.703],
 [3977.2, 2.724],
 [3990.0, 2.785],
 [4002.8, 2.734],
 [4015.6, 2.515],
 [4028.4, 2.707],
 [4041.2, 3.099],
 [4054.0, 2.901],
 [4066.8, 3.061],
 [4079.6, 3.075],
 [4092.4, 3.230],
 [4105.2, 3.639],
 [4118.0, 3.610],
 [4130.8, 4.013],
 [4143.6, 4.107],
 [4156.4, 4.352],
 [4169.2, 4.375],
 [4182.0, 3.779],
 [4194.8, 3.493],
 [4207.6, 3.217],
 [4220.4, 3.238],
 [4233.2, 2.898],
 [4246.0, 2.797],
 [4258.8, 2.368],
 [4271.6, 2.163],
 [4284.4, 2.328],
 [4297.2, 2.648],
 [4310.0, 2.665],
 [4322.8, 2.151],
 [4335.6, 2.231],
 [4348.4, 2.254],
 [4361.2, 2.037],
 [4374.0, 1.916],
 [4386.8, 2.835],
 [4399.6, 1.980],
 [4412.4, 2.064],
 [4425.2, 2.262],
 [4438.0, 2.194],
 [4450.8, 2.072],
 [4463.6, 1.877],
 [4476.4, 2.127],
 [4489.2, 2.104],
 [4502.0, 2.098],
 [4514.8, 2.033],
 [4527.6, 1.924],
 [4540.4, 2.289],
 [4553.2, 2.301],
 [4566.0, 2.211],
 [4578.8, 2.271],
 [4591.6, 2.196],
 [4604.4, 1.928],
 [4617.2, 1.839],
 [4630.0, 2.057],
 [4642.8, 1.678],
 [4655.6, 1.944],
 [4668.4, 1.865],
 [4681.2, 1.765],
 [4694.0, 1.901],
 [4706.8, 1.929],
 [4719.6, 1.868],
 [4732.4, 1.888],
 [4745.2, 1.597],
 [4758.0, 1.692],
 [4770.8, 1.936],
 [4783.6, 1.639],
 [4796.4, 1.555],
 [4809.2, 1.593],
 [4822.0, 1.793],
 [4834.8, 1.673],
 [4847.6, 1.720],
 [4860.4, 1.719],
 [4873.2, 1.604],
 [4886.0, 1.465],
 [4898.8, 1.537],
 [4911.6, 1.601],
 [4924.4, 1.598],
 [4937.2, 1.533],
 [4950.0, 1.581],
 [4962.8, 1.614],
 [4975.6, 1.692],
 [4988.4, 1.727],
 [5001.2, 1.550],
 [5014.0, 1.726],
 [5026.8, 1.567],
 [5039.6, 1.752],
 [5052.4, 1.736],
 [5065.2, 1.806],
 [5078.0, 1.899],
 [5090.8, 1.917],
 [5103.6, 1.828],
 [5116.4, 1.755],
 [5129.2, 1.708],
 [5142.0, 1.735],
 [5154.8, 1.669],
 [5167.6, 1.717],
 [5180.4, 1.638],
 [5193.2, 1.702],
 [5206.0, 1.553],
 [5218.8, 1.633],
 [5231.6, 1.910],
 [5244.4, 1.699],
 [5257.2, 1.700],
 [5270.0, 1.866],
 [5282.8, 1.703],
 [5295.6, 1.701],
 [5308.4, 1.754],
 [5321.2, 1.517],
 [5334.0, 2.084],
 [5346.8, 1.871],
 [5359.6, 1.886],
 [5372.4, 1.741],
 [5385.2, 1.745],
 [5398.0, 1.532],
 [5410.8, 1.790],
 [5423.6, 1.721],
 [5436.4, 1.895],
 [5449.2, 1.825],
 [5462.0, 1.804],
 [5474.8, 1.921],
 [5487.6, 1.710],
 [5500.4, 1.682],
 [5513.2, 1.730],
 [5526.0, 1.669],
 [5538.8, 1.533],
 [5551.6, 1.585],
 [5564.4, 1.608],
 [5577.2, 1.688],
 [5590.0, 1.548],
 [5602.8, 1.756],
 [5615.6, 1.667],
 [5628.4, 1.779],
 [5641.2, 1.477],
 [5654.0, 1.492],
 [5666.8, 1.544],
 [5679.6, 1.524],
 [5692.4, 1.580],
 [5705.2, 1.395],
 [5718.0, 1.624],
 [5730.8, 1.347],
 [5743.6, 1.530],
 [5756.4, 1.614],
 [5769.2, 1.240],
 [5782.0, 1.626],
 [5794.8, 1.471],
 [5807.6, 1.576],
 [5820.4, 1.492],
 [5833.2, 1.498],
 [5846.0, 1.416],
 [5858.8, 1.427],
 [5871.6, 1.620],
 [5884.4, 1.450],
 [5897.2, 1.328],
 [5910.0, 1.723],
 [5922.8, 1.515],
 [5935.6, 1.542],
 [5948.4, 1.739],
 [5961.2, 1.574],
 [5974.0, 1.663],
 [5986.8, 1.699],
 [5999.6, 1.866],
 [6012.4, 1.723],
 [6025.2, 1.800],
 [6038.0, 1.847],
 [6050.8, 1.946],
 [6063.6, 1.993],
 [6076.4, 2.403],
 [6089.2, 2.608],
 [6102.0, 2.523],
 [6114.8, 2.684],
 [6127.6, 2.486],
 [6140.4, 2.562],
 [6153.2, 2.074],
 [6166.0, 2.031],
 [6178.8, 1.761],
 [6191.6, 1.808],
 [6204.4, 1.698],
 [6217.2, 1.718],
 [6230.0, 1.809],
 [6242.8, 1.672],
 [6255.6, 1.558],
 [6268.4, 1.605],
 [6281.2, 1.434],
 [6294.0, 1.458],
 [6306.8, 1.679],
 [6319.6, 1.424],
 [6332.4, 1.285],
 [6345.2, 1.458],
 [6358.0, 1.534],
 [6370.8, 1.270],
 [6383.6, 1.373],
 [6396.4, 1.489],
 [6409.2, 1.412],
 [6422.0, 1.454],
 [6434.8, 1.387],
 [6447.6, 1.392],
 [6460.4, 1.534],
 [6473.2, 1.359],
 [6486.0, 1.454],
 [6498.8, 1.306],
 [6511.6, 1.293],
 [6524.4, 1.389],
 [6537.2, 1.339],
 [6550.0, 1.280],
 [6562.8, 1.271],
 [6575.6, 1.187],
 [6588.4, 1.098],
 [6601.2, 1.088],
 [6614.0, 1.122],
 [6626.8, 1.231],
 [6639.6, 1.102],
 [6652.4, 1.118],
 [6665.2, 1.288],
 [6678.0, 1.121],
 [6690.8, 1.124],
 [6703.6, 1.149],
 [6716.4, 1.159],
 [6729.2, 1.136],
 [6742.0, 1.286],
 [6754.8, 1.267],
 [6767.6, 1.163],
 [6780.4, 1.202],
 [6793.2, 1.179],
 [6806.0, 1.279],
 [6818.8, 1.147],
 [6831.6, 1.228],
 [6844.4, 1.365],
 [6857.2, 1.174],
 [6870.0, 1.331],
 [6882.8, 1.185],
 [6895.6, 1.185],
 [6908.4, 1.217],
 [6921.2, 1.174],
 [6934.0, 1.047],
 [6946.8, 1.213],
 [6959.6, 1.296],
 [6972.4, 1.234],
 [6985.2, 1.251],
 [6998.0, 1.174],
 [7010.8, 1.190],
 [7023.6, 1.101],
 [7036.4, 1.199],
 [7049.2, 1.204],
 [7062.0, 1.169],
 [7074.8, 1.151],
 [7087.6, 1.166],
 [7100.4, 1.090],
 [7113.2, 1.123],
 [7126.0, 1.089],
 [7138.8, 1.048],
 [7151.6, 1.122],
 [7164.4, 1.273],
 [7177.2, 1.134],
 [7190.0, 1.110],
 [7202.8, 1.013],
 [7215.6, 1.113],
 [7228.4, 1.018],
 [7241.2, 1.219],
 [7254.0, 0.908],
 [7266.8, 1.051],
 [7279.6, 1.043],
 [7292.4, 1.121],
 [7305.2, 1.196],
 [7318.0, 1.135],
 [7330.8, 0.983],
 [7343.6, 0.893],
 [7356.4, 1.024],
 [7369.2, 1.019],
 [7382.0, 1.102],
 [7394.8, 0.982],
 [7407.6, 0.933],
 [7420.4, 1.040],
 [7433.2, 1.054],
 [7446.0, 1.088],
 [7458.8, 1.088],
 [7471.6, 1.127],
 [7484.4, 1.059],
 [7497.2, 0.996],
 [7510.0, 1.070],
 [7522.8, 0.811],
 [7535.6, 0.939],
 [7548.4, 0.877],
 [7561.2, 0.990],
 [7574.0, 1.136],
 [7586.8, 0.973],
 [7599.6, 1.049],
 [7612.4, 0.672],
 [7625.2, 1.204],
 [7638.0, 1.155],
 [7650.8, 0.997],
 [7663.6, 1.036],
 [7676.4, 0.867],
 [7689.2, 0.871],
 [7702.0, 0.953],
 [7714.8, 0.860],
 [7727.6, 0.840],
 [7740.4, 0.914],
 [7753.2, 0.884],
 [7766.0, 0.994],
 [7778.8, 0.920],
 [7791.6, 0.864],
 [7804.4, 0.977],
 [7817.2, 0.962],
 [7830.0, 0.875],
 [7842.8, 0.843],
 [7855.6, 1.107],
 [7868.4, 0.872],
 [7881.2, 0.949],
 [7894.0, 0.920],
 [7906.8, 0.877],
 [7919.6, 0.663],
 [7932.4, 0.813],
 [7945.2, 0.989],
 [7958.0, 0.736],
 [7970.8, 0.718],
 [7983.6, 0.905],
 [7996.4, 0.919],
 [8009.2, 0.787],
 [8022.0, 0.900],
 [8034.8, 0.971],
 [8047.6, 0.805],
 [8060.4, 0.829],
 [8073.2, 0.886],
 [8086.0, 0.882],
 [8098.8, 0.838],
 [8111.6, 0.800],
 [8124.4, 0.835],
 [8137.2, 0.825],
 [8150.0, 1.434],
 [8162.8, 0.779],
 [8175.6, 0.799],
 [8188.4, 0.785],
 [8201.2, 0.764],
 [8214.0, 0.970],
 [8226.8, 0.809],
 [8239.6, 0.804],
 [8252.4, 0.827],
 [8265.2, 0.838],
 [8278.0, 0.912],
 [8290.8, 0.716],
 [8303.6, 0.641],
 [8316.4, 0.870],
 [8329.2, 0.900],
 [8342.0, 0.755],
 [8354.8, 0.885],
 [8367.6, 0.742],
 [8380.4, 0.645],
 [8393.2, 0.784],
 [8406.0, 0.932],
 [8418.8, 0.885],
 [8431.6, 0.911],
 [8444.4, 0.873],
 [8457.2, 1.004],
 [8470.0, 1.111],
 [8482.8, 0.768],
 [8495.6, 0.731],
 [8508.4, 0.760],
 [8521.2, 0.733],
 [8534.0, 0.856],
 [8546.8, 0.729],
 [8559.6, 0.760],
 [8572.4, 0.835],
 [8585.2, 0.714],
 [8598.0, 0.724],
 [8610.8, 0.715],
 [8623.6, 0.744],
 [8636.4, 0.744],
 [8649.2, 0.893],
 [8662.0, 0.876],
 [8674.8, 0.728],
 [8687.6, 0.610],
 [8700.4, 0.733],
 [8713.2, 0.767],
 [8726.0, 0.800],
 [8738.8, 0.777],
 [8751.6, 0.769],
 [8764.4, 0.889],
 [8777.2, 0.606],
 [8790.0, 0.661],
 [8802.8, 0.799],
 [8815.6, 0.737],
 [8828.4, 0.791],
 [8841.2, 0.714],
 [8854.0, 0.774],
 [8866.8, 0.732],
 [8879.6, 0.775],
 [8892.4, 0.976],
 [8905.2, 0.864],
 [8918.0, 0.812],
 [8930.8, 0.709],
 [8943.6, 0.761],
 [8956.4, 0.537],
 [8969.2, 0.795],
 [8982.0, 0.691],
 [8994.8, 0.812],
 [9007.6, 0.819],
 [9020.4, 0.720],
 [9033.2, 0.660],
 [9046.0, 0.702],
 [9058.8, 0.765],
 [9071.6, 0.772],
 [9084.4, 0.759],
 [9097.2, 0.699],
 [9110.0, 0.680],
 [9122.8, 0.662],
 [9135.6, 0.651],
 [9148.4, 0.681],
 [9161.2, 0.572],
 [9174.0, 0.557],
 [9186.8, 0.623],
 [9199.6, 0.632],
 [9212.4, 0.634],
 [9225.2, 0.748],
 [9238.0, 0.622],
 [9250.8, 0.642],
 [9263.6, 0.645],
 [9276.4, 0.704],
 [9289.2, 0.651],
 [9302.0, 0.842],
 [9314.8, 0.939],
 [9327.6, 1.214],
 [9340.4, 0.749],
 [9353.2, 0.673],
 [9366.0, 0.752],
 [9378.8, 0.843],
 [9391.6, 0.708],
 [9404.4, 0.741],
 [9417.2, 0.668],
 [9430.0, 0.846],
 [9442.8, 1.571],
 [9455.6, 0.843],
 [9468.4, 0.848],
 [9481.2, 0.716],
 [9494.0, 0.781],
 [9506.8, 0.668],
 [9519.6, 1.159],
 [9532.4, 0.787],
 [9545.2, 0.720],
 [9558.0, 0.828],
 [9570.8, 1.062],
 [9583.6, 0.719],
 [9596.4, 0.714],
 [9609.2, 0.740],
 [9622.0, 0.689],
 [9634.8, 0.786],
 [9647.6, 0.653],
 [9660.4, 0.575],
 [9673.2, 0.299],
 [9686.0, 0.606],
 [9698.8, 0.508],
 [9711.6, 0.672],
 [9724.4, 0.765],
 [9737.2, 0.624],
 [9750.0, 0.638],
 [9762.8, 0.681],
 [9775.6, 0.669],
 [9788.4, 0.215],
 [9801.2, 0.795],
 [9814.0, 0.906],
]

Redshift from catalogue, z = 1.19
